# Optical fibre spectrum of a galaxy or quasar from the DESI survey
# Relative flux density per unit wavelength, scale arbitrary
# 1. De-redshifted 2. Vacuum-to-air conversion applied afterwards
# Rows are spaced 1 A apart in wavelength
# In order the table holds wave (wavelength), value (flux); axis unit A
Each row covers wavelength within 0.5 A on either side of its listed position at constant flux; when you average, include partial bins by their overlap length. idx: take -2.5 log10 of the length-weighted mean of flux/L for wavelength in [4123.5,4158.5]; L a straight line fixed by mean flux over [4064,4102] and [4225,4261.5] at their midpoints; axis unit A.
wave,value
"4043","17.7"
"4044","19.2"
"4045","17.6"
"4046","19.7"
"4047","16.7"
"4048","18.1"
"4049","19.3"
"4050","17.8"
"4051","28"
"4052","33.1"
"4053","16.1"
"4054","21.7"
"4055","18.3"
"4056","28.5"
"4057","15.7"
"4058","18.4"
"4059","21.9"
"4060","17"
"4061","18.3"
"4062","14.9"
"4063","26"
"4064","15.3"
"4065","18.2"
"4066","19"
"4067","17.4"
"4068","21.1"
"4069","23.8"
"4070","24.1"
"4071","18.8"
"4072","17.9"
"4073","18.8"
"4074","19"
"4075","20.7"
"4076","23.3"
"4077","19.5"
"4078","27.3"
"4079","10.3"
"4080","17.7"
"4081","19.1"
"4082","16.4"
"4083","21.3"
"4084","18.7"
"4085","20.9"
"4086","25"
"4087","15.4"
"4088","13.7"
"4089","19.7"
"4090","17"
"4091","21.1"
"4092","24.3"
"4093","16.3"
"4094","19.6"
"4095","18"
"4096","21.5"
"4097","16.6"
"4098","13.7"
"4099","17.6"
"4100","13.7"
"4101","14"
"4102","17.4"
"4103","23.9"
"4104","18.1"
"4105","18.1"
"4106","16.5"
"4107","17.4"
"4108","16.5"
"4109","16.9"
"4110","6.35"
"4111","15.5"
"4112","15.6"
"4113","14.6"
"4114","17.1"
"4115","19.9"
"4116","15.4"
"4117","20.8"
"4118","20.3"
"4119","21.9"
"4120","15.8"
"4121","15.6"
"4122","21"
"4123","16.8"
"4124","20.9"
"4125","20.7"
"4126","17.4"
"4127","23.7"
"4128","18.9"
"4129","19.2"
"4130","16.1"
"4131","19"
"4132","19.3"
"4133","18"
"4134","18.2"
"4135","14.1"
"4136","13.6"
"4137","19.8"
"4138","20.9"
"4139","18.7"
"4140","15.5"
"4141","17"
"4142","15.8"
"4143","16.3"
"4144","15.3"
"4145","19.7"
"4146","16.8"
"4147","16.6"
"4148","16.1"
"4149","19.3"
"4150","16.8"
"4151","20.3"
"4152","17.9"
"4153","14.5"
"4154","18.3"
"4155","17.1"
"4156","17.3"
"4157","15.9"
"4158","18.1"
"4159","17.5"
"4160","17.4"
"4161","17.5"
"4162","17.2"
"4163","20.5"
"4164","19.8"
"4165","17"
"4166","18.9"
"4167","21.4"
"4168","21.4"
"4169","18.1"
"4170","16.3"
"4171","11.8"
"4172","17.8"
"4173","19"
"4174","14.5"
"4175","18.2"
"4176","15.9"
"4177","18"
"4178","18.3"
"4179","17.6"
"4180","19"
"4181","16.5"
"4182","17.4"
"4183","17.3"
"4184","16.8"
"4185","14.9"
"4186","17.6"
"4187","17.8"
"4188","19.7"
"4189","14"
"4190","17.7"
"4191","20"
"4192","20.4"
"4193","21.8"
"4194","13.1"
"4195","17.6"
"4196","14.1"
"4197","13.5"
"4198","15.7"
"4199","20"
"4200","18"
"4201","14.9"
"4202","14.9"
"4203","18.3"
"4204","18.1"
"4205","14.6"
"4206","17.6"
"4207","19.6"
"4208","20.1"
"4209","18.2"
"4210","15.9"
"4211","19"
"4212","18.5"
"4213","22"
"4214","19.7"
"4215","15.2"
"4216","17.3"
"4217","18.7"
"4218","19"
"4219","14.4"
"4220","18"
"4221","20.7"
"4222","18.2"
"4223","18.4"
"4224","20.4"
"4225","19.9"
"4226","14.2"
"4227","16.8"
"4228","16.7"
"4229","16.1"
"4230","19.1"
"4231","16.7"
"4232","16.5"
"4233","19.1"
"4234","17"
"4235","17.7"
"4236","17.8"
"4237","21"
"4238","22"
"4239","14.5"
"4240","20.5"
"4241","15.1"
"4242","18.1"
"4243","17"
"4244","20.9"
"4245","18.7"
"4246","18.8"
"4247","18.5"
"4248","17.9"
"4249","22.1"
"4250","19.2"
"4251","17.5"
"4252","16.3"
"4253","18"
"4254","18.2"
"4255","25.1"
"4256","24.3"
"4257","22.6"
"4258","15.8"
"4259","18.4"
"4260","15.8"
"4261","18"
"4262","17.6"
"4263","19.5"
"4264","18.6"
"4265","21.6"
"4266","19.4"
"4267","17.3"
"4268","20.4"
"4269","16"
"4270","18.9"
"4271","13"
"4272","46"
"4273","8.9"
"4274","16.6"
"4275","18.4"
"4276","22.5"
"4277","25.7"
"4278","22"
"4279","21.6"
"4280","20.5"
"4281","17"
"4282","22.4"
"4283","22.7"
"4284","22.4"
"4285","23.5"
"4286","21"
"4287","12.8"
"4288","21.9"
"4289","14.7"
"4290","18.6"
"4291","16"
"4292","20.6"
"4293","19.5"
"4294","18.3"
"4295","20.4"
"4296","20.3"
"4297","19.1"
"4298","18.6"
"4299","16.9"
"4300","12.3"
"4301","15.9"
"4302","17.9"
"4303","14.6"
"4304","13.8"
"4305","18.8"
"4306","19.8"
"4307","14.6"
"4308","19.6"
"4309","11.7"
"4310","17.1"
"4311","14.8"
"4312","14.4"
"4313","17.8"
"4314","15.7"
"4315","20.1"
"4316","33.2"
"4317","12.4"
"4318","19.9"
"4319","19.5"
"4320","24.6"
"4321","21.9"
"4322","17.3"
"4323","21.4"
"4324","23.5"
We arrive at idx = 0.05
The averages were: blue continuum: 18.9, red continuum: 18.4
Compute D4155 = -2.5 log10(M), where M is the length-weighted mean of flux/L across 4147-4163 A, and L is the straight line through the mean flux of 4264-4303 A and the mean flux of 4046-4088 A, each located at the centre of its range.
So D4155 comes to 0.13 mag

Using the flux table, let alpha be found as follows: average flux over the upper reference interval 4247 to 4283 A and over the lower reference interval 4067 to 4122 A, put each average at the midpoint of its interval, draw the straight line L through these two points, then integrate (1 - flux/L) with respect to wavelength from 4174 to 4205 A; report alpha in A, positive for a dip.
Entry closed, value 3.26 A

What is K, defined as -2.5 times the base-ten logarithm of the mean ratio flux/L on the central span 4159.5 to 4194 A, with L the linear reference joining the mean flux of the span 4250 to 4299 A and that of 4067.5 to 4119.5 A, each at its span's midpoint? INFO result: 0.07 mag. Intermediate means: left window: 18.4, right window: 19.6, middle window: 17.8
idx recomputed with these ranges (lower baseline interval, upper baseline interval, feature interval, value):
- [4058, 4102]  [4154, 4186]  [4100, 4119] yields 0.09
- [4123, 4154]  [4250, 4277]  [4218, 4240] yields 0.07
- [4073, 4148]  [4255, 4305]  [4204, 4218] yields 0.03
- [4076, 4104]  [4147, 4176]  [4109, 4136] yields 0.03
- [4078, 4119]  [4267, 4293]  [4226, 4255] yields 0.08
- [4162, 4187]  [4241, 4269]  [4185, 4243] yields 0.04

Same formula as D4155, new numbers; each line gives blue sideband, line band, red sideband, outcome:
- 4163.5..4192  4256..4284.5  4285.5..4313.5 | -0.16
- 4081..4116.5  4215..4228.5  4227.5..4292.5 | 0.06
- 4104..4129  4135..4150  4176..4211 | 0.03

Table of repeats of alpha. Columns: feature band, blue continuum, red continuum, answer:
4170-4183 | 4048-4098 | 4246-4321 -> 1.62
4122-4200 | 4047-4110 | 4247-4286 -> 7.40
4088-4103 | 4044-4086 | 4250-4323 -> 1.41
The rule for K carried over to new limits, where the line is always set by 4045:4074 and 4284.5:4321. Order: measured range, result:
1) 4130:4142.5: 0.12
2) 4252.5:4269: -0.05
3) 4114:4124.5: 0.05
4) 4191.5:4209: 0.10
